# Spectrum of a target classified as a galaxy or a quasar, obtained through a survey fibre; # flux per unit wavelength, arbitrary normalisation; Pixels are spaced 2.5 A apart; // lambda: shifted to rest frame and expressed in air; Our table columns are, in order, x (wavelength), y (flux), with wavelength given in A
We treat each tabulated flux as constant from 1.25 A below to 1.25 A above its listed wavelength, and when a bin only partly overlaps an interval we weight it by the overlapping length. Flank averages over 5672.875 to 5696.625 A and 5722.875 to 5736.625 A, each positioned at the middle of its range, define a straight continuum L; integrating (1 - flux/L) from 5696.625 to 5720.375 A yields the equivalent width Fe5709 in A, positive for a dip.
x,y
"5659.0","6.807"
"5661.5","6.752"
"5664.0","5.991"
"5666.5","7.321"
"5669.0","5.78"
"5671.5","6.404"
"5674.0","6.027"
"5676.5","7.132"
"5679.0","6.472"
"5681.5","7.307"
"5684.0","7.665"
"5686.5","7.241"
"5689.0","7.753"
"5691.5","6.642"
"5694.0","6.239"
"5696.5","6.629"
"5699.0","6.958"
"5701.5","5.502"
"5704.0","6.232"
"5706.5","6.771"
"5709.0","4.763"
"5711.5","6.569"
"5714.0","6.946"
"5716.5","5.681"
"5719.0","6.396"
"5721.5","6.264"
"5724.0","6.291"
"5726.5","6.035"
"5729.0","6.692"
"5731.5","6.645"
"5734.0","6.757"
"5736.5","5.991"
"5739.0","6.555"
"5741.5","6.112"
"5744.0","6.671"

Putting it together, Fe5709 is 1.6 A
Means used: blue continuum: 6.93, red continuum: 6.44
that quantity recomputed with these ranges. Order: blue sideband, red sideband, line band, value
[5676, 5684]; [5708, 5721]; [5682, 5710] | 0.1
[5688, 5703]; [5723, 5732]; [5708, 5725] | 0.8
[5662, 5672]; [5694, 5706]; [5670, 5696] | -2.0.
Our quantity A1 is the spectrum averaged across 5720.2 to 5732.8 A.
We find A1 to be 6.39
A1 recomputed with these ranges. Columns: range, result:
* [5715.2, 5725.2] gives 6.16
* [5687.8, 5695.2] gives 6.88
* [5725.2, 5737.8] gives 6.42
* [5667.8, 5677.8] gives 6.34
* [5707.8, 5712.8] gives 5.69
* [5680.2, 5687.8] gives 7.4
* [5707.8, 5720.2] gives 6.07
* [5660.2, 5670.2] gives 6.47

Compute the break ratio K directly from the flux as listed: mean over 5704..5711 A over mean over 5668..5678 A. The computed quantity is 0.93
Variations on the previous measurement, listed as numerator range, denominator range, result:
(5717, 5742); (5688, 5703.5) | 0.97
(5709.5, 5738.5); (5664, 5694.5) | 0.93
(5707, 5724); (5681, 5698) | 0.87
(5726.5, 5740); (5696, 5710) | 1.06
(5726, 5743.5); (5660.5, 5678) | 0.99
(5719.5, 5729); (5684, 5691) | 0.84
